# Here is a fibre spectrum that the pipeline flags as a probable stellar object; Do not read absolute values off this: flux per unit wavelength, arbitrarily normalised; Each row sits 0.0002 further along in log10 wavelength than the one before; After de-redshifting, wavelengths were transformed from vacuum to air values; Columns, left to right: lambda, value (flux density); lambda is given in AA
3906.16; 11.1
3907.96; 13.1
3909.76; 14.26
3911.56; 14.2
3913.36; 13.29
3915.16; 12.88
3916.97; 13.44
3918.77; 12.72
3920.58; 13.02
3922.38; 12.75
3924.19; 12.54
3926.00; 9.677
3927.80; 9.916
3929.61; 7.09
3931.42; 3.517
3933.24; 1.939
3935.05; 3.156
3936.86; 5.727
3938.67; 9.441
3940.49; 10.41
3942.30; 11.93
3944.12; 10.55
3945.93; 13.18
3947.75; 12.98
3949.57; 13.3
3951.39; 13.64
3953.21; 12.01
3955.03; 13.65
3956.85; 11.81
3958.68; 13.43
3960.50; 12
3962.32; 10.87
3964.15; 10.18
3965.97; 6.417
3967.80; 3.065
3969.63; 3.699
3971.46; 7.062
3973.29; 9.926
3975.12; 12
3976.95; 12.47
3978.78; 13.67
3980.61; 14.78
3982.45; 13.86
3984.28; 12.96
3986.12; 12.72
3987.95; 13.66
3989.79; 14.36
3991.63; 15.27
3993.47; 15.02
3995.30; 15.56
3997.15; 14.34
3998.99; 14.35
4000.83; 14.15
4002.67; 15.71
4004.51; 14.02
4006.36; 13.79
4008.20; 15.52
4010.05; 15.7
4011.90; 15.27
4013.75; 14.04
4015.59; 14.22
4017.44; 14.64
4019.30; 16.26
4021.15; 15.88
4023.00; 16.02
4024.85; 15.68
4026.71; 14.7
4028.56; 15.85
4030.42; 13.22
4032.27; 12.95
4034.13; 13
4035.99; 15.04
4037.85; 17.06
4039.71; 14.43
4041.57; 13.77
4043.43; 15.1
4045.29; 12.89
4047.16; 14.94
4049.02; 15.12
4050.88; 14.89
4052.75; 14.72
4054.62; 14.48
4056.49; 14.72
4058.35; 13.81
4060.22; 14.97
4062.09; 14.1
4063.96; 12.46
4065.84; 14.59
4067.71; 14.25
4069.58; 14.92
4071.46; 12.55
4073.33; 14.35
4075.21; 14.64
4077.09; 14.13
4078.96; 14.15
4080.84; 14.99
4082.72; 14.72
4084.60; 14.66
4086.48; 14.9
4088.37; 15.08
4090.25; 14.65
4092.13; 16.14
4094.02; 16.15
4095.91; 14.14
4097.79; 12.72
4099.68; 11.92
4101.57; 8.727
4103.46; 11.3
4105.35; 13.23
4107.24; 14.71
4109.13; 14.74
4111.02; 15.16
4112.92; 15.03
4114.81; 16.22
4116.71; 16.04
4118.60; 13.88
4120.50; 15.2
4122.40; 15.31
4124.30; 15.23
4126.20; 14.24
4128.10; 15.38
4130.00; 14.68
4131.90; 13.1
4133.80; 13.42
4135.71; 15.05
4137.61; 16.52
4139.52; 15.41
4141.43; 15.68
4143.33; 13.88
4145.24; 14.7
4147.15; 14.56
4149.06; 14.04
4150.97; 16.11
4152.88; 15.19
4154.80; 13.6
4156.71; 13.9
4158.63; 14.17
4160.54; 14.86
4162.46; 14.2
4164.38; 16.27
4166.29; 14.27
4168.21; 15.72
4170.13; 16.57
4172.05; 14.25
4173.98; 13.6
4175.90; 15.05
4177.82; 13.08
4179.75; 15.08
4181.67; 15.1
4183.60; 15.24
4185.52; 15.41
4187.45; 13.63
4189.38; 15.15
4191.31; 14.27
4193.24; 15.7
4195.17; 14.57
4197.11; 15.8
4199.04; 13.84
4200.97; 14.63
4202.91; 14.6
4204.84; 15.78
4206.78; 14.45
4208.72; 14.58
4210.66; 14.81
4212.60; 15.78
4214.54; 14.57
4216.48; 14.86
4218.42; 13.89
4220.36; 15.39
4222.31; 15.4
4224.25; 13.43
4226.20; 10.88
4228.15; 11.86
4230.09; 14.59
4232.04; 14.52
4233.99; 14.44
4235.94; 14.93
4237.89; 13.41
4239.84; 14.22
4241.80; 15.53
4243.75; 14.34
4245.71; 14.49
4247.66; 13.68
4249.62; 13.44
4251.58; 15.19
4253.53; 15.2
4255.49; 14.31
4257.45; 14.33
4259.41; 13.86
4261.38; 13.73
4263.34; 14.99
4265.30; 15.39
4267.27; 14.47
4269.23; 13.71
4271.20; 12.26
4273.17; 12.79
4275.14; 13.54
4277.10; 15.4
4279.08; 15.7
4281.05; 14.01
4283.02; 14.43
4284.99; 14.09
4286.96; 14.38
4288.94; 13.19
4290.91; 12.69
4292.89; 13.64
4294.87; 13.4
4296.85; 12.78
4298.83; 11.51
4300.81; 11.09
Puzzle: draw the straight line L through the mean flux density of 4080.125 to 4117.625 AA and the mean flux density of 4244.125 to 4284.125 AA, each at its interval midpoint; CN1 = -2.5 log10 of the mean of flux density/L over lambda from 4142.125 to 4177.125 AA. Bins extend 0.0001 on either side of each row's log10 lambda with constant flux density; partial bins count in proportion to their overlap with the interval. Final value -0.035 mag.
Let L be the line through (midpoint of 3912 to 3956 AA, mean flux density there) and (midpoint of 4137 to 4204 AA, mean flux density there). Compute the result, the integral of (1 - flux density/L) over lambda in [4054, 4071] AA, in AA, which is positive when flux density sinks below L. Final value -1.8 AA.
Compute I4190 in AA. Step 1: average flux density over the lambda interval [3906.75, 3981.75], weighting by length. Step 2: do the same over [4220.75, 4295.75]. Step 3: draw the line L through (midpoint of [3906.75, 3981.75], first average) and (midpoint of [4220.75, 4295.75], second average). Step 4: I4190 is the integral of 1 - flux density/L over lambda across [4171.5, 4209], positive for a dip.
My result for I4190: -3.88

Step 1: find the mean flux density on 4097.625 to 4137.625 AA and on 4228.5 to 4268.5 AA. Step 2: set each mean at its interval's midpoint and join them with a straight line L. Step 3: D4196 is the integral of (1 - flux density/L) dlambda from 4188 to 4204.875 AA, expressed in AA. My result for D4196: -0.6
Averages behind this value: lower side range 14.1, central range 14.8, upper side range 14.4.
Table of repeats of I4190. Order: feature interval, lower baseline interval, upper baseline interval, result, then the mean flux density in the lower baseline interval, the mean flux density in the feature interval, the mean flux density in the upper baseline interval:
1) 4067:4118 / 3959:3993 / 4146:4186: -3.3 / 11.2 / 14.2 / 14.8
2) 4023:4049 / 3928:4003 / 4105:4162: -4.0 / 11.1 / 14.6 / 14.8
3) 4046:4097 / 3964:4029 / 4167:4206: -2.4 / 13.3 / 14.6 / 14.8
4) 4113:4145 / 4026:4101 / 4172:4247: -1.2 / 14.4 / 15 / 14.5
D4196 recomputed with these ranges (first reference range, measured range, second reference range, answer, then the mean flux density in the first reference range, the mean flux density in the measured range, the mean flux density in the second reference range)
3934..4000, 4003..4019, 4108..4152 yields -3.0 AA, 11.5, 14.7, 14.9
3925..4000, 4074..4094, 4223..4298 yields -4.5 AA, 10.9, 14.9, 14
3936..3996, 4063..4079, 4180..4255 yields -1.5 AA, 11.6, 14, 14.5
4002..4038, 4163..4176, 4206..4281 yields -0.5 AA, 14.9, 15.1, 14.3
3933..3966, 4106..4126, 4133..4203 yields -1.9 AA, 10.6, 15.1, 14.8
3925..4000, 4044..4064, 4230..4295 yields -4.2 AA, 10.9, 14.4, 14.2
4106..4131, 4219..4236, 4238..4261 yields 0.7 AA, 15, 13.9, 14.4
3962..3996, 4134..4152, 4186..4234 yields -1.9 AA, 11.4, 15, 14.5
